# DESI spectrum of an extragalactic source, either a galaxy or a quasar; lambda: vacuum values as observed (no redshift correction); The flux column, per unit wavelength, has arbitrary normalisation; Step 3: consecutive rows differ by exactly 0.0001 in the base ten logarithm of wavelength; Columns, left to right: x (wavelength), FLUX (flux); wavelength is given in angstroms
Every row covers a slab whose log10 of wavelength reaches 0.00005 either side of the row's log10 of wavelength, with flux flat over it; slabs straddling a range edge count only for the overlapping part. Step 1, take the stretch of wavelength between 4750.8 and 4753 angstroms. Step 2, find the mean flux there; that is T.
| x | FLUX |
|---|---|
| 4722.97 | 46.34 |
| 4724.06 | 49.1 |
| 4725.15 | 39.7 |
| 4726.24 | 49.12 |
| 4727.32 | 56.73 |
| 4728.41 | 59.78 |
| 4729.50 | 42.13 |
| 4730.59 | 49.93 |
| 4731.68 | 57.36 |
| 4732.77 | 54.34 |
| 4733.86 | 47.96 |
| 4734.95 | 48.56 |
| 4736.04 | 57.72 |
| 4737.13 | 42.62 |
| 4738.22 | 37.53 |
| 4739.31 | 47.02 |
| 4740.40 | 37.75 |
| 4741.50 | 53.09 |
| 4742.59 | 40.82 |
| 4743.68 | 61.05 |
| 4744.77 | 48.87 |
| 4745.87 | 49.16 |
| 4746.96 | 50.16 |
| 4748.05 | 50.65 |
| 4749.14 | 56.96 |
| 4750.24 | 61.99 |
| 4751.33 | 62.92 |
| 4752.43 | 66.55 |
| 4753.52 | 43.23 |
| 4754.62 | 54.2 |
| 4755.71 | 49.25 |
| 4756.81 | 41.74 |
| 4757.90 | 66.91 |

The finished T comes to 64.4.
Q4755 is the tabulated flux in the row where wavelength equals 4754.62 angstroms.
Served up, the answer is 54.2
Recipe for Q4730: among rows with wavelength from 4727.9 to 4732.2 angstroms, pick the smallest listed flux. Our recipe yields 42.13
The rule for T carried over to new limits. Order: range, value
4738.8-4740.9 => 42.4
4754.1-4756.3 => 51.5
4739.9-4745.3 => 48.4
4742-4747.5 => 50.1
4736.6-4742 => 43.5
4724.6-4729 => 51.3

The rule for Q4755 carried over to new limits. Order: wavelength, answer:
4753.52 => 43.23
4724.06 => 49.1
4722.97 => 46.34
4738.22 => 37.53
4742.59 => 40.82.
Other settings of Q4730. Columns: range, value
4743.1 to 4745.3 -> 48.87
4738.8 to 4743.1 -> 37.75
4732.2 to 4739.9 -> 37.53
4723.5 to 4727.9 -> 39.7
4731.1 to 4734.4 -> 47.96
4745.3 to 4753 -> 49.16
